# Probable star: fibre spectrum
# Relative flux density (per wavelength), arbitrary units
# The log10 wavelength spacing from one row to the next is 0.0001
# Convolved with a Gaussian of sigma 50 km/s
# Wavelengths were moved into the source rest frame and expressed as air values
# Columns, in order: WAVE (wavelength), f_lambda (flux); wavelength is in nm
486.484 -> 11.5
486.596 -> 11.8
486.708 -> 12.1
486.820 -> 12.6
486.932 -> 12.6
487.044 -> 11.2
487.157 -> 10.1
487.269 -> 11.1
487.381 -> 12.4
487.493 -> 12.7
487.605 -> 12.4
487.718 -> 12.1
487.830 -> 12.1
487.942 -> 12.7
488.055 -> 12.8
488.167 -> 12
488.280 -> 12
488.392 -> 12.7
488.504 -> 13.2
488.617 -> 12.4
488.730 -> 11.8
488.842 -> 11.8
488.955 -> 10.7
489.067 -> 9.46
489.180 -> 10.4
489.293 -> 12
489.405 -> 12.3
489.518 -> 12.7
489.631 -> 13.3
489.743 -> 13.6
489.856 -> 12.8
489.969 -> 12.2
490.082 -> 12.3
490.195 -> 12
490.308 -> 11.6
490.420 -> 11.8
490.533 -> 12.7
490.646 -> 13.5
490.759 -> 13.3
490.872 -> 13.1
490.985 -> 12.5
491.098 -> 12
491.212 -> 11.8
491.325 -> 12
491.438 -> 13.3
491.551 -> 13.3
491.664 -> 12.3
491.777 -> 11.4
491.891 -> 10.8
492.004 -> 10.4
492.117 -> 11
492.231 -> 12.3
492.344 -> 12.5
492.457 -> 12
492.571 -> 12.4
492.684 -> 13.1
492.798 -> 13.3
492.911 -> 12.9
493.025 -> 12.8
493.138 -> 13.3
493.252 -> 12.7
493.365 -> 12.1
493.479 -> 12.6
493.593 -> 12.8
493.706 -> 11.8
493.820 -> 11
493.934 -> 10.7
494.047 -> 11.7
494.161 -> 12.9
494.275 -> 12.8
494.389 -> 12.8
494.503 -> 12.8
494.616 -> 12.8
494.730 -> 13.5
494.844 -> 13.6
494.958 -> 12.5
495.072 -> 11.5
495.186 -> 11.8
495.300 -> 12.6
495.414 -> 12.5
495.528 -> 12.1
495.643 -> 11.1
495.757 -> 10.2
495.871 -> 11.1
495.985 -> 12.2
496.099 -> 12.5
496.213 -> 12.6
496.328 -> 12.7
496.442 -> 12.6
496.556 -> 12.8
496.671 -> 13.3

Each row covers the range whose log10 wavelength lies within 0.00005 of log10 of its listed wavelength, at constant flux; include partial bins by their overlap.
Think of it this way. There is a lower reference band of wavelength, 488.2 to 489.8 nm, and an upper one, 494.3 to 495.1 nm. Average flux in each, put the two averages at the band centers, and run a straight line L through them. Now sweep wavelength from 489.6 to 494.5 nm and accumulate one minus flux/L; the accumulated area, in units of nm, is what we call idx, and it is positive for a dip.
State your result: 0.04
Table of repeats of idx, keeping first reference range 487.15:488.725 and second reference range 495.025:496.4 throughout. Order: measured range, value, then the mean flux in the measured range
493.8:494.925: -0.05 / 12.5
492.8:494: -0.03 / 12.3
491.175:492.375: 0.02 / 11.9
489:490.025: 0.01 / 12.1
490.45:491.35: -0.04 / 12.6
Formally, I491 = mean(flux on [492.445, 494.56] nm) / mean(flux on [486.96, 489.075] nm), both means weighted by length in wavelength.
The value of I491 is 1.0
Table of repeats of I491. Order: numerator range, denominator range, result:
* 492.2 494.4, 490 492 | 1.01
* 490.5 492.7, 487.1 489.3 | 1.04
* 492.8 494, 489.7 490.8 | 0.98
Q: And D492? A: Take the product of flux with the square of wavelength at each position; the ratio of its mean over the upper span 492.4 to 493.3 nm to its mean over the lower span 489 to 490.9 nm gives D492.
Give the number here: 1.1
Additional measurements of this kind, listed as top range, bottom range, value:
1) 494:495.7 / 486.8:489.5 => 1.08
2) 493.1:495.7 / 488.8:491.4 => 1.03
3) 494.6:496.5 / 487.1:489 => 1.04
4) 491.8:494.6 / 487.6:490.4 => 1.03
